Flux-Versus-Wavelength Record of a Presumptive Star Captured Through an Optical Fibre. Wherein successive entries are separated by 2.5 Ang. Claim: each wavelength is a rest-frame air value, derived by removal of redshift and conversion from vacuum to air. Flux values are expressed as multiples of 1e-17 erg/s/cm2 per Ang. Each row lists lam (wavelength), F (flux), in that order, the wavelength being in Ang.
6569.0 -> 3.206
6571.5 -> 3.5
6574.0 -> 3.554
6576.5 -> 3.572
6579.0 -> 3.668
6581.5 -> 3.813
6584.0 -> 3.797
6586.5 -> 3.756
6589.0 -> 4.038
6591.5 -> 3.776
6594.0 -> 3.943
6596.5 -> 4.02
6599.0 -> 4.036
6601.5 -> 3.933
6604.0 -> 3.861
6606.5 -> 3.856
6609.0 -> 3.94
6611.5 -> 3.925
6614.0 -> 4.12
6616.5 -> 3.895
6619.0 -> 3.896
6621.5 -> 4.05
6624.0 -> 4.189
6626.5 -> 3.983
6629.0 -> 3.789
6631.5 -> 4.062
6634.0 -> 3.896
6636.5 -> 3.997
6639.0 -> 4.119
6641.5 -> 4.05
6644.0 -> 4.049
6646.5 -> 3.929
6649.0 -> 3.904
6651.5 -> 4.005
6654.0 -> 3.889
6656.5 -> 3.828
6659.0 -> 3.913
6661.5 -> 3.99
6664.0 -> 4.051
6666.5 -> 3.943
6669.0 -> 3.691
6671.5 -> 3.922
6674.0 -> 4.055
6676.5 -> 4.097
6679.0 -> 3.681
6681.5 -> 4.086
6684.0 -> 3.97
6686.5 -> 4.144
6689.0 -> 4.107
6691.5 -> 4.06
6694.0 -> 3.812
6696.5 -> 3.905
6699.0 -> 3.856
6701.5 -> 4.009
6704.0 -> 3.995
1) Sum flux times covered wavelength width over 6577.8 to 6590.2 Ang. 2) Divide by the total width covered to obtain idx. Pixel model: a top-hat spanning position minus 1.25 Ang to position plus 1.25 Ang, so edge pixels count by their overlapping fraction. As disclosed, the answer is 3.81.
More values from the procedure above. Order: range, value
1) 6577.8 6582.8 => 3.74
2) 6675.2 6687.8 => 4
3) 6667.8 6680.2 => 3.89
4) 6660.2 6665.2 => 4.02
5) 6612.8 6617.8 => 4.01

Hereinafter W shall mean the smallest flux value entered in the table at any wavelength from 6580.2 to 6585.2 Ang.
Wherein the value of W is 3.797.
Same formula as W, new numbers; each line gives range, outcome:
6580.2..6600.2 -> 3.756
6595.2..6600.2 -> 4.02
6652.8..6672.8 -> 3.691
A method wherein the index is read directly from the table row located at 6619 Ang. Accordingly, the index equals 3.896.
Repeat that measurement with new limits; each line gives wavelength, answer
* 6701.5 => 4.009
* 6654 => 3.889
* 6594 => 3.943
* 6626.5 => 3.983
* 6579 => 3.668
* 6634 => 3.896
